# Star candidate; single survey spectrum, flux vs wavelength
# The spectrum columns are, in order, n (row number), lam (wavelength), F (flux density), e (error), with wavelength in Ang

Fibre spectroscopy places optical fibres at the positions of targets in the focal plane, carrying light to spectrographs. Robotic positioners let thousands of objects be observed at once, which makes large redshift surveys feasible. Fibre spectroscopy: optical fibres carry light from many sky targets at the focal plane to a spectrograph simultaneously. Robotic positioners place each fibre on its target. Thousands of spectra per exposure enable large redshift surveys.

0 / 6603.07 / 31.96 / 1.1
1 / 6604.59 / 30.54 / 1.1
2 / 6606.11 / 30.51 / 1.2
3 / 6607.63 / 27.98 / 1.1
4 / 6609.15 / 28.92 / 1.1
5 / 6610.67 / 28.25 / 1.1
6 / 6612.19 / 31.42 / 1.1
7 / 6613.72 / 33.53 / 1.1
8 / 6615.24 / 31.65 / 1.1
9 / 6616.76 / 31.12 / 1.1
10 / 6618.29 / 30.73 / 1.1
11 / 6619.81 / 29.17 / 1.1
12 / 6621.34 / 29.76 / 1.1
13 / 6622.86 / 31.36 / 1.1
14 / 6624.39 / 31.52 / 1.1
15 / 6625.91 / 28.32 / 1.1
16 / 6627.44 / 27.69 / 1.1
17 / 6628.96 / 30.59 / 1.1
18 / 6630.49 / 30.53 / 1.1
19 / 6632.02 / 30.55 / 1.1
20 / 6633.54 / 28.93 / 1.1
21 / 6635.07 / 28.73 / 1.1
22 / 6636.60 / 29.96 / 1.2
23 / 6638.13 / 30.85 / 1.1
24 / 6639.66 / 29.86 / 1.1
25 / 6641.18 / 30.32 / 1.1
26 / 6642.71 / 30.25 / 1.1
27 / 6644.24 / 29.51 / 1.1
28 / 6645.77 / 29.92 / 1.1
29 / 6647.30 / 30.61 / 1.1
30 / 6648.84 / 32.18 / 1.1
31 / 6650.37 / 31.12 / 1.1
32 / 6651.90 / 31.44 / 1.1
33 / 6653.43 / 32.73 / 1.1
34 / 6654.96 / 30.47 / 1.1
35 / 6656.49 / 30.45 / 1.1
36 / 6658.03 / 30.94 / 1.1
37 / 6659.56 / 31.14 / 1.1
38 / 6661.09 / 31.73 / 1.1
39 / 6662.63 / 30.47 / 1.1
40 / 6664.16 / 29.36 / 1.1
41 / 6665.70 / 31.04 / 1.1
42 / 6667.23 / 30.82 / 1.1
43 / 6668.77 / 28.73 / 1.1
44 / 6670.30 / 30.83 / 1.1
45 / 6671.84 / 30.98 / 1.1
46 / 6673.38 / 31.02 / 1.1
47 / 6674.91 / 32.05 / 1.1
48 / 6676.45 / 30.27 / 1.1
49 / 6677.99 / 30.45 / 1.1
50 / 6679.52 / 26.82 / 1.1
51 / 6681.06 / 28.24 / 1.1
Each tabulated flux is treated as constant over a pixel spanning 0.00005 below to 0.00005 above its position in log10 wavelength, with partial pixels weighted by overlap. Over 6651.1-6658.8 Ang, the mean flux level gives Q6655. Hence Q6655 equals 31.2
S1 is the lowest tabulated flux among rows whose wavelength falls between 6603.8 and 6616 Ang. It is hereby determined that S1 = 27.98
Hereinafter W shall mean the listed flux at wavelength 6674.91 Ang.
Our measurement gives 32.05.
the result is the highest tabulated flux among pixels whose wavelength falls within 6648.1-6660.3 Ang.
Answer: 32.73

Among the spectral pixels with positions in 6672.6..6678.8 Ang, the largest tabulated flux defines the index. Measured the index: 32.05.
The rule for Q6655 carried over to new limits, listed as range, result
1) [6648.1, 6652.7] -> 31.6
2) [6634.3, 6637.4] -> 29.3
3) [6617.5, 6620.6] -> 29.9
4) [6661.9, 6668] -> 30.4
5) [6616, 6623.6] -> 30.4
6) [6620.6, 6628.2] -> 29.7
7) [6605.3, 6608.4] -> 29.3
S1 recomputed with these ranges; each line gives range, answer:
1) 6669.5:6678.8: 30.27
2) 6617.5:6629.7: 27.69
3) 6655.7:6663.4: 30.45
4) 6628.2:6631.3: 30.53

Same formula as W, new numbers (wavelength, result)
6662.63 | 30.47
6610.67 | 28.25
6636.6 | 29.96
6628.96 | 30.59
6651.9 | 31.44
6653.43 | 32.73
